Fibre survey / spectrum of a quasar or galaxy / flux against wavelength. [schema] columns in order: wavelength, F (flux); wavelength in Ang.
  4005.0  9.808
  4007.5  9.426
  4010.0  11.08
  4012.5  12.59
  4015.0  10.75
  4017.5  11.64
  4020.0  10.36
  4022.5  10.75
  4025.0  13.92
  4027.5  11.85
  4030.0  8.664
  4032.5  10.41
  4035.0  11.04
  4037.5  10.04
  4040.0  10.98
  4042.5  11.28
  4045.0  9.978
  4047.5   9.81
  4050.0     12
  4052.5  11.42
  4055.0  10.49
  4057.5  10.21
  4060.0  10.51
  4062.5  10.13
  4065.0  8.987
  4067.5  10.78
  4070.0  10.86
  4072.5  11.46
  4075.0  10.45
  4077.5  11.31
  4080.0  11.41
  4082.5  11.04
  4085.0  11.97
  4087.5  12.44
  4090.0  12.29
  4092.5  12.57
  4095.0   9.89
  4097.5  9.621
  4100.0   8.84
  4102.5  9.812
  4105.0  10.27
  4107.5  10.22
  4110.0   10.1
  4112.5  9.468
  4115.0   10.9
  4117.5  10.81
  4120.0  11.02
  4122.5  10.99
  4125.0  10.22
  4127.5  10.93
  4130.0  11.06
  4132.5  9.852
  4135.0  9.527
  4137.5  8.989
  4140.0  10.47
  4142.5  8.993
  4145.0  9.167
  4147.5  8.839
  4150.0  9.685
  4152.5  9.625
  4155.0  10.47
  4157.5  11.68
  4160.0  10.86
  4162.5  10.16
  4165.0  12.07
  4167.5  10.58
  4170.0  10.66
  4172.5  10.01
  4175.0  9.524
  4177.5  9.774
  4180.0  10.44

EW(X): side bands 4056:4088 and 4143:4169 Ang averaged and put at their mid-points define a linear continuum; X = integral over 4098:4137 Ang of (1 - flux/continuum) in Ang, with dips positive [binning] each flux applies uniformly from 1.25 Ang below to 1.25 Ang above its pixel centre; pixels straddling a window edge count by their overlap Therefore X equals 1.1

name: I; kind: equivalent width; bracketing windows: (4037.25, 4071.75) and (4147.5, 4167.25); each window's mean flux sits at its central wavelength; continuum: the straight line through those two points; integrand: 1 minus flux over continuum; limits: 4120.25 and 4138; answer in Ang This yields 0.4 Ang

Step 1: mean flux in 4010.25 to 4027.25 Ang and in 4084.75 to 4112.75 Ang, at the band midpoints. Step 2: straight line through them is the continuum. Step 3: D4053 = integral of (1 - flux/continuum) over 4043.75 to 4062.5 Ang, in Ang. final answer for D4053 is 1.0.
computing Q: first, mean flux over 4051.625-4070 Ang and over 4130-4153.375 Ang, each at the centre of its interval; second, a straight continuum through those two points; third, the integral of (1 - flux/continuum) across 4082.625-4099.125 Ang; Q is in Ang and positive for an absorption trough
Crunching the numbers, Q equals -2.1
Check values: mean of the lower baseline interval 10.4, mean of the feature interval 11.4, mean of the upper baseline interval 9.54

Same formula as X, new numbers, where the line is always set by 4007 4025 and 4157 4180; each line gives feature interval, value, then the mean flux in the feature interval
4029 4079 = 2.22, 10.6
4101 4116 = 0.99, 10.1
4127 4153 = 2.35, 9.71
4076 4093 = -1.40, 11.8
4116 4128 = -0.04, 10.8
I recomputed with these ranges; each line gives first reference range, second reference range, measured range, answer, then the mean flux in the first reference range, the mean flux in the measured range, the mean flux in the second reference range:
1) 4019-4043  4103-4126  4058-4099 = -1.2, 10.9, 11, 10.4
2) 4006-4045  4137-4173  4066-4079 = -0.3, 10.9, 10.9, 10.2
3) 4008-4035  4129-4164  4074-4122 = -1.6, 11.1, 10.8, 9.96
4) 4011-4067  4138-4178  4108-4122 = -0.1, 10.8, 10.5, 10.1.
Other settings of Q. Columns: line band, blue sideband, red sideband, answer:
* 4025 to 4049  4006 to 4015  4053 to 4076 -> 0.16 Ang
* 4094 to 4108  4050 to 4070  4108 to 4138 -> 0.88 Ang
